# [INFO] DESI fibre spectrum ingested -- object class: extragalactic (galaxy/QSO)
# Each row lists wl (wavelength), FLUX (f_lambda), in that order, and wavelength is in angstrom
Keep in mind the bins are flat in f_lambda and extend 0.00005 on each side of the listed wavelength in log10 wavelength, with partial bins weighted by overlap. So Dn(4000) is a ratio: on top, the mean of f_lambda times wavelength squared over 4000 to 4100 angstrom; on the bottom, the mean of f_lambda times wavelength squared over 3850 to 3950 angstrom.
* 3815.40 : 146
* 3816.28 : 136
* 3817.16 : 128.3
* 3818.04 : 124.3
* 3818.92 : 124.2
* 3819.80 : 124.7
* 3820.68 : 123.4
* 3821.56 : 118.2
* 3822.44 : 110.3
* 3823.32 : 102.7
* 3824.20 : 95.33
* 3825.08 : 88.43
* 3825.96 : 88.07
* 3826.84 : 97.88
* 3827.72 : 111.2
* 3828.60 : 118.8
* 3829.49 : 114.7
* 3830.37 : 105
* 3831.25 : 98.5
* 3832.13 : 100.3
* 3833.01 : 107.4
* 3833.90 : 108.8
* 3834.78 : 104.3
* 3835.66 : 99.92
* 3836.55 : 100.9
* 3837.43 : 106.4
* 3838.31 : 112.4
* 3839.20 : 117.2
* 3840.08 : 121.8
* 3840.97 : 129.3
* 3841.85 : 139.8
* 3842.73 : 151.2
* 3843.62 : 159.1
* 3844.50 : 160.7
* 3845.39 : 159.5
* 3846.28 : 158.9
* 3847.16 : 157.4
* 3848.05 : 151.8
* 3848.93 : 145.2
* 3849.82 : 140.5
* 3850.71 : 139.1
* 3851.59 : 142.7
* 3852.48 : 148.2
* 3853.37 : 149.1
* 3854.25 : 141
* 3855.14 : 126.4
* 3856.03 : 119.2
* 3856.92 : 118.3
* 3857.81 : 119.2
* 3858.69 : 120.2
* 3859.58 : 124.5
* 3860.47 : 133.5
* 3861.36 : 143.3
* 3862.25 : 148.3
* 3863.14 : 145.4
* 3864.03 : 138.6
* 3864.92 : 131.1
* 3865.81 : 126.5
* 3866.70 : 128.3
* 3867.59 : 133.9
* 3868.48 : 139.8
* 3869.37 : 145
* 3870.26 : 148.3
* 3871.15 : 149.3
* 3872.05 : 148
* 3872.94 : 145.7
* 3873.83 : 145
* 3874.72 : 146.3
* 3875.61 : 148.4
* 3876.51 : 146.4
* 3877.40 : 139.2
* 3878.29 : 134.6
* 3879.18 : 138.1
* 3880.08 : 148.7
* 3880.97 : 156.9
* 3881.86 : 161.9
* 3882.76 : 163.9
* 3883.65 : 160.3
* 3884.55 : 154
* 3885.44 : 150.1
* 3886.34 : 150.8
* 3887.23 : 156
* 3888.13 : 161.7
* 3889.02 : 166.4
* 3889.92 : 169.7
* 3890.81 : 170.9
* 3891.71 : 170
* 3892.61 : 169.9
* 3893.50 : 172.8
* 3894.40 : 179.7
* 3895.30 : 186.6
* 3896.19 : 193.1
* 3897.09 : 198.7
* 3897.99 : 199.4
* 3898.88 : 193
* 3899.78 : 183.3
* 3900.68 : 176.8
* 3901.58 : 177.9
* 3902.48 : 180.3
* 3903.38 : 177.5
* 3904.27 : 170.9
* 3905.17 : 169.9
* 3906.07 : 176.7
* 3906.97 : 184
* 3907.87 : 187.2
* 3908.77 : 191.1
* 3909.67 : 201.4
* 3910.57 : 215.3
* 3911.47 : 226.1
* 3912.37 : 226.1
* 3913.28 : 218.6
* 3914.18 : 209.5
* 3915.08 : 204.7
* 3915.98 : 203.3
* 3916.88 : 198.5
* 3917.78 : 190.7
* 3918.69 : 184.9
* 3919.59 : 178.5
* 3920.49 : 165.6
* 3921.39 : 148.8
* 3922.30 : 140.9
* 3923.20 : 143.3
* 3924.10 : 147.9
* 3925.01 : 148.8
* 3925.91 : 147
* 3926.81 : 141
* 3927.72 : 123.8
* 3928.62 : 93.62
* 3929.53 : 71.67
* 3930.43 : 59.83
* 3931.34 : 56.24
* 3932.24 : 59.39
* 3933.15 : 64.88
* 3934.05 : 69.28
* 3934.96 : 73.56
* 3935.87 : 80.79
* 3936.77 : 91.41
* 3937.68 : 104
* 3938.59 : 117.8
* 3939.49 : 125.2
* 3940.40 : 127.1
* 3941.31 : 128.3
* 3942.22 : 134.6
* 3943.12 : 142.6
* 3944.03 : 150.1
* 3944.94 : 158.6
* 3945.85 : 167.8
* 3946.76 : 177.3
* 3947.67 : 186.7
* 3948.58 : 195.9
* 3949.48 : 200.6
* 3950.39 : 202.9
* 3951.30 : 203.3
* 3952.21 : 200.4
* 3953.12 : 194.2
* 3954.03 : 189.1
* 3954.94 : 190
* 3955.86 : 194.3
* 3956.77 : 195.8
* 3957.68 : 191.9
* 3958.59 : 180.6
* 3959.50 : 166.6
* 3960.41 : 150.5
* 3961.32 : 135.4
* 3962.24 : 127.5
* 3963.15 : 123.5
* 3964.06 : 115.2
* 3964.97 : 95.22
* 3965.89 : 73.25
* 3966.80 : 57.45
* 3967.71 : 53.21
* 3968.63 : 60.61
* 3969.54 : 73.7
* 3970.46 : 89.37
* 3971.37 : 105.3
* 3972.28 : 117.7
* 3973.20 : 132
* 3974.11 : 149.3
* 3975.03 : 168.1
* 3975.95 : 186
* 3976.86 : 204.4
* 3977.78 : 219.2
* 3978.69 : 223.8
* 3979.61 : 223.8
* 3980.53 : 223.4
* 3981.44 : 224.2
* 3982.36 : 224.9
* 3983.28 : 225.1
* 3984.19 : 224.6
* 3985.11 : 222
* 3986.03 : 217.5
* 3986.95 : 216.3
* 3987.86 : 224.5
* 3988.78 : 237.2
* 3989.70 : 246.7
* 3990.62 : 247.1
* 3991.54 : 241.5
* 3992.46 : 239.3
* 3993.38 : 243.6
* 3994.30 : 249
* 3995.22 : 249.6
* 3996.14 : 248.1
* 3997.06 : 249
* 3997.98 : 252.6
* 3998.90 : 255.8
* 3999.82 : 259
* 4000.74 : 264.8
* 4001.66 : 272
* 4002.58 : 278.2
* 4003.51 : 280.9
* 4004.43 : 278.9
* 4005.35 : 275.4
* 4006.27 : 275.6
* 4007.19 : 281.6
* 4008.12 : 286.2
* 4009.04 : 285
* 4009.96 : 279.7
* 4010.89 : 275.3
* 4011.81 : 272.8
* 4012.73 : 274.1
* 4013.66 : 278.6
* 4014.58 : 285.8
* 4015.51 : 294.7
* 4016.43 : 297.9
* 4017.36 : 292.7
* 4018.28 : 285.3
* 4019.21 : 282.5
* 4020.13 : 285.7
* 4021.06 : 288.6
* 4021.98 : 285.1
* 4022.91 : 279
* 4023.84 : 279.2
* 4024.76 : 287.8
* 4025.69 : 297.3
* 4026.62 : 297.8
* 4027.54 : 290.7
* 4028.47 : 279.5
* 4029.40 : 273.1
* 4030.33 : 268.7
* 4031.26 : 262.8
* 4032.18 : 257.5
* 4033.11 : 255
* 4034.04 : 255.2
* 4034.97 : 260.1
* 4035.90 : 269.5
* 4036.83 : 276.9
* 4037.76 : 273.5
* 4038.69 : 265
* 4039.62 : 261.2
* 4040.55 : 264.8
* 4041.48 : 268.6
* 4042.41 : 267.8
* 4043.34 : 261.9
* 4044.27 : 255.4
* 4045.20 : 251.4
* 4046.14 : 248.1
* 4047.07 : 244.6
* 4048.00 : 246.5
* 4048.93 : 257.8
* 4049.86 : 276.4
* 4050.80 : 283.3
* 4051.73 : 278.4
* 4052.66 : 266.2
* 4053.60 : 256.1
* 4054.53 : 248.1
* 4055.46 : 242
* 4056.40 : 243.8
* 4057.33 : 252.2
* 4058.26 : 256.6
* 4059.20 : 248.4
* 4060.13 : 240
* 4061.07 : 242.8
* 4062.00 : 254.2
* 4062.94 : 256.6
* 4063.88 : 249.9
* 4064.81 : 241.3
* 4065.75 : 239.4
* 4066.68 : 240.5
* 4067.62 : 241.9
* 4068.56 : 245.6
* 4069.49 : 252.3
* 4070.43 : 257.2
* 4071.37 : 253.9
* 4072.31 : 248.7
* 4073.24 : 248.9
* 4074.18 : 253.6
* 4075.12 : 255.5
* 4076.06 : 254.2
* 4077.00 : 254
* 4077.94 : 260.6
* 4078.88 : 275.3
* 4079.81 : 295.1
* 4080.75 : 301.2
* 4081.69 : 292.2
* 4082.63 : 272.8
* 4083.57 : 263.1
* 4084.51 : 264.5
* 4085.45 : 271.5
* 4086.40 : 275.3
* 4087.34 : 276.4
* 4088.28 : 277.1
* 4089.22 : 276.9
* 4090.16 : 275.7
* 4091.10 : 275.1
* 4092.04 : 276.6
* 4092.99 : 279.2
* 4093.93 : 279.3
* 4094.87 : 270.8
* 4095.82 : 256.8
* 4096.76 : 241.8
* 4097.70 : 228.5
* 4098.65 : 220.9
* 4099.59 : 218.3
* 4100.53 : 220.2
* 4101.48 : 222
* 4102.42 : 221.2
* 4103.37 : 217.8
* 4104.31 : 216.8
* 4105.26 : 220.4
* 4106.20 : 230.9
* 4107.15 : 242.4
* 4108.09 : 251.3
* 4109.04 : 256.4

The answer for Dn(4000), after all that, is 1.9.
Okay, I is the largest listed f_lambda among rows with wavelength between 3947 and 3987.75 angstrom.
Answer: 225.1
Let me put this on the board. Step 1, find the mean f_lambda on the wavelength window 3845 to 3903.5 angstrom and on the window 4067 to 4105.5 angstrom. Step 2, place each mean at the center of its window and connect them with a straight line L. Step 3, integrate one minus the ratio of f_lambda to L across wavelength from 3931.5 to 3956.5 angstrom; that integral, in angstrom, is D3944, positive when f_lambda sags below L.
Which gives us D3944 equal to 5.7 angstrom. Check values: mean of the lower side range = 153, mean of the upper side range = 256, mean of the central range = 145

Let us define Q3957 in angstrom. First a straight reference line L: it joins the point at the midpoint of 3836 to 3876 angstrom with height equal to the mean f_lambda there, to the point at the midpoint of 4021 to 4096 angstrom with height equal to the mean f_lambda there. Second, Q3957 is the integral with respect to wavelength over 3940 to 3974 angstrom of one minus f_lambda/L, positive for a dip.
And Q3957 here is 9.2 angstrom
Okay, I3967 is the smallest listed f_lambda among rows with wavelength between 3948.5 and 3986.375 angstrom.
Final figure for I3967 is 53.21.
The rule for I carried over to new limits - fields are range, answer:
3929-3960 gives 203.3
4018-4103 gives 301.2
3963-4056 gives 297.9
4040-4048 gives 268.6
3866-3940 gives 226.1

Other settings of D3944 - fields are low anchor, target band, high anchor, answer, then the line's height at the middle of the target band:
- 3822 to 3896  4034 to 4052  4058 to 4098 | -1.65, 241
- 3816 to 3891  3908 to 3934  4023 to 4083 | 3.06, 177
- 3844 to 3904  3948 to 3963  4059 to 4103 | 0.96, 194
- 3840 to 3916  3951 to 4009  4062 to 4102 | 3.15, 209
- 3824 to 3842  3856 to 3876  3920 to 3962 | -3.19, 118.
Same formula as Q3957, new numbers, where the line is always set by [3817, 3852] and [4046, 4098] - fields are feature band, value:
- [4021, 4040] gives -3.07 angstrom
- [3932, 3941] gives 4.41 angstrom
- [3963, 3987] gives 5.66 angstrom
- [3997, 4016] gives -4.48 angstrom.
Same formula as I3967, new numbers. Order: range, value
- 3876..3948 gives 56.24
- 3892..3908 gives 169.9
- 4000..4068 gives 239.4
